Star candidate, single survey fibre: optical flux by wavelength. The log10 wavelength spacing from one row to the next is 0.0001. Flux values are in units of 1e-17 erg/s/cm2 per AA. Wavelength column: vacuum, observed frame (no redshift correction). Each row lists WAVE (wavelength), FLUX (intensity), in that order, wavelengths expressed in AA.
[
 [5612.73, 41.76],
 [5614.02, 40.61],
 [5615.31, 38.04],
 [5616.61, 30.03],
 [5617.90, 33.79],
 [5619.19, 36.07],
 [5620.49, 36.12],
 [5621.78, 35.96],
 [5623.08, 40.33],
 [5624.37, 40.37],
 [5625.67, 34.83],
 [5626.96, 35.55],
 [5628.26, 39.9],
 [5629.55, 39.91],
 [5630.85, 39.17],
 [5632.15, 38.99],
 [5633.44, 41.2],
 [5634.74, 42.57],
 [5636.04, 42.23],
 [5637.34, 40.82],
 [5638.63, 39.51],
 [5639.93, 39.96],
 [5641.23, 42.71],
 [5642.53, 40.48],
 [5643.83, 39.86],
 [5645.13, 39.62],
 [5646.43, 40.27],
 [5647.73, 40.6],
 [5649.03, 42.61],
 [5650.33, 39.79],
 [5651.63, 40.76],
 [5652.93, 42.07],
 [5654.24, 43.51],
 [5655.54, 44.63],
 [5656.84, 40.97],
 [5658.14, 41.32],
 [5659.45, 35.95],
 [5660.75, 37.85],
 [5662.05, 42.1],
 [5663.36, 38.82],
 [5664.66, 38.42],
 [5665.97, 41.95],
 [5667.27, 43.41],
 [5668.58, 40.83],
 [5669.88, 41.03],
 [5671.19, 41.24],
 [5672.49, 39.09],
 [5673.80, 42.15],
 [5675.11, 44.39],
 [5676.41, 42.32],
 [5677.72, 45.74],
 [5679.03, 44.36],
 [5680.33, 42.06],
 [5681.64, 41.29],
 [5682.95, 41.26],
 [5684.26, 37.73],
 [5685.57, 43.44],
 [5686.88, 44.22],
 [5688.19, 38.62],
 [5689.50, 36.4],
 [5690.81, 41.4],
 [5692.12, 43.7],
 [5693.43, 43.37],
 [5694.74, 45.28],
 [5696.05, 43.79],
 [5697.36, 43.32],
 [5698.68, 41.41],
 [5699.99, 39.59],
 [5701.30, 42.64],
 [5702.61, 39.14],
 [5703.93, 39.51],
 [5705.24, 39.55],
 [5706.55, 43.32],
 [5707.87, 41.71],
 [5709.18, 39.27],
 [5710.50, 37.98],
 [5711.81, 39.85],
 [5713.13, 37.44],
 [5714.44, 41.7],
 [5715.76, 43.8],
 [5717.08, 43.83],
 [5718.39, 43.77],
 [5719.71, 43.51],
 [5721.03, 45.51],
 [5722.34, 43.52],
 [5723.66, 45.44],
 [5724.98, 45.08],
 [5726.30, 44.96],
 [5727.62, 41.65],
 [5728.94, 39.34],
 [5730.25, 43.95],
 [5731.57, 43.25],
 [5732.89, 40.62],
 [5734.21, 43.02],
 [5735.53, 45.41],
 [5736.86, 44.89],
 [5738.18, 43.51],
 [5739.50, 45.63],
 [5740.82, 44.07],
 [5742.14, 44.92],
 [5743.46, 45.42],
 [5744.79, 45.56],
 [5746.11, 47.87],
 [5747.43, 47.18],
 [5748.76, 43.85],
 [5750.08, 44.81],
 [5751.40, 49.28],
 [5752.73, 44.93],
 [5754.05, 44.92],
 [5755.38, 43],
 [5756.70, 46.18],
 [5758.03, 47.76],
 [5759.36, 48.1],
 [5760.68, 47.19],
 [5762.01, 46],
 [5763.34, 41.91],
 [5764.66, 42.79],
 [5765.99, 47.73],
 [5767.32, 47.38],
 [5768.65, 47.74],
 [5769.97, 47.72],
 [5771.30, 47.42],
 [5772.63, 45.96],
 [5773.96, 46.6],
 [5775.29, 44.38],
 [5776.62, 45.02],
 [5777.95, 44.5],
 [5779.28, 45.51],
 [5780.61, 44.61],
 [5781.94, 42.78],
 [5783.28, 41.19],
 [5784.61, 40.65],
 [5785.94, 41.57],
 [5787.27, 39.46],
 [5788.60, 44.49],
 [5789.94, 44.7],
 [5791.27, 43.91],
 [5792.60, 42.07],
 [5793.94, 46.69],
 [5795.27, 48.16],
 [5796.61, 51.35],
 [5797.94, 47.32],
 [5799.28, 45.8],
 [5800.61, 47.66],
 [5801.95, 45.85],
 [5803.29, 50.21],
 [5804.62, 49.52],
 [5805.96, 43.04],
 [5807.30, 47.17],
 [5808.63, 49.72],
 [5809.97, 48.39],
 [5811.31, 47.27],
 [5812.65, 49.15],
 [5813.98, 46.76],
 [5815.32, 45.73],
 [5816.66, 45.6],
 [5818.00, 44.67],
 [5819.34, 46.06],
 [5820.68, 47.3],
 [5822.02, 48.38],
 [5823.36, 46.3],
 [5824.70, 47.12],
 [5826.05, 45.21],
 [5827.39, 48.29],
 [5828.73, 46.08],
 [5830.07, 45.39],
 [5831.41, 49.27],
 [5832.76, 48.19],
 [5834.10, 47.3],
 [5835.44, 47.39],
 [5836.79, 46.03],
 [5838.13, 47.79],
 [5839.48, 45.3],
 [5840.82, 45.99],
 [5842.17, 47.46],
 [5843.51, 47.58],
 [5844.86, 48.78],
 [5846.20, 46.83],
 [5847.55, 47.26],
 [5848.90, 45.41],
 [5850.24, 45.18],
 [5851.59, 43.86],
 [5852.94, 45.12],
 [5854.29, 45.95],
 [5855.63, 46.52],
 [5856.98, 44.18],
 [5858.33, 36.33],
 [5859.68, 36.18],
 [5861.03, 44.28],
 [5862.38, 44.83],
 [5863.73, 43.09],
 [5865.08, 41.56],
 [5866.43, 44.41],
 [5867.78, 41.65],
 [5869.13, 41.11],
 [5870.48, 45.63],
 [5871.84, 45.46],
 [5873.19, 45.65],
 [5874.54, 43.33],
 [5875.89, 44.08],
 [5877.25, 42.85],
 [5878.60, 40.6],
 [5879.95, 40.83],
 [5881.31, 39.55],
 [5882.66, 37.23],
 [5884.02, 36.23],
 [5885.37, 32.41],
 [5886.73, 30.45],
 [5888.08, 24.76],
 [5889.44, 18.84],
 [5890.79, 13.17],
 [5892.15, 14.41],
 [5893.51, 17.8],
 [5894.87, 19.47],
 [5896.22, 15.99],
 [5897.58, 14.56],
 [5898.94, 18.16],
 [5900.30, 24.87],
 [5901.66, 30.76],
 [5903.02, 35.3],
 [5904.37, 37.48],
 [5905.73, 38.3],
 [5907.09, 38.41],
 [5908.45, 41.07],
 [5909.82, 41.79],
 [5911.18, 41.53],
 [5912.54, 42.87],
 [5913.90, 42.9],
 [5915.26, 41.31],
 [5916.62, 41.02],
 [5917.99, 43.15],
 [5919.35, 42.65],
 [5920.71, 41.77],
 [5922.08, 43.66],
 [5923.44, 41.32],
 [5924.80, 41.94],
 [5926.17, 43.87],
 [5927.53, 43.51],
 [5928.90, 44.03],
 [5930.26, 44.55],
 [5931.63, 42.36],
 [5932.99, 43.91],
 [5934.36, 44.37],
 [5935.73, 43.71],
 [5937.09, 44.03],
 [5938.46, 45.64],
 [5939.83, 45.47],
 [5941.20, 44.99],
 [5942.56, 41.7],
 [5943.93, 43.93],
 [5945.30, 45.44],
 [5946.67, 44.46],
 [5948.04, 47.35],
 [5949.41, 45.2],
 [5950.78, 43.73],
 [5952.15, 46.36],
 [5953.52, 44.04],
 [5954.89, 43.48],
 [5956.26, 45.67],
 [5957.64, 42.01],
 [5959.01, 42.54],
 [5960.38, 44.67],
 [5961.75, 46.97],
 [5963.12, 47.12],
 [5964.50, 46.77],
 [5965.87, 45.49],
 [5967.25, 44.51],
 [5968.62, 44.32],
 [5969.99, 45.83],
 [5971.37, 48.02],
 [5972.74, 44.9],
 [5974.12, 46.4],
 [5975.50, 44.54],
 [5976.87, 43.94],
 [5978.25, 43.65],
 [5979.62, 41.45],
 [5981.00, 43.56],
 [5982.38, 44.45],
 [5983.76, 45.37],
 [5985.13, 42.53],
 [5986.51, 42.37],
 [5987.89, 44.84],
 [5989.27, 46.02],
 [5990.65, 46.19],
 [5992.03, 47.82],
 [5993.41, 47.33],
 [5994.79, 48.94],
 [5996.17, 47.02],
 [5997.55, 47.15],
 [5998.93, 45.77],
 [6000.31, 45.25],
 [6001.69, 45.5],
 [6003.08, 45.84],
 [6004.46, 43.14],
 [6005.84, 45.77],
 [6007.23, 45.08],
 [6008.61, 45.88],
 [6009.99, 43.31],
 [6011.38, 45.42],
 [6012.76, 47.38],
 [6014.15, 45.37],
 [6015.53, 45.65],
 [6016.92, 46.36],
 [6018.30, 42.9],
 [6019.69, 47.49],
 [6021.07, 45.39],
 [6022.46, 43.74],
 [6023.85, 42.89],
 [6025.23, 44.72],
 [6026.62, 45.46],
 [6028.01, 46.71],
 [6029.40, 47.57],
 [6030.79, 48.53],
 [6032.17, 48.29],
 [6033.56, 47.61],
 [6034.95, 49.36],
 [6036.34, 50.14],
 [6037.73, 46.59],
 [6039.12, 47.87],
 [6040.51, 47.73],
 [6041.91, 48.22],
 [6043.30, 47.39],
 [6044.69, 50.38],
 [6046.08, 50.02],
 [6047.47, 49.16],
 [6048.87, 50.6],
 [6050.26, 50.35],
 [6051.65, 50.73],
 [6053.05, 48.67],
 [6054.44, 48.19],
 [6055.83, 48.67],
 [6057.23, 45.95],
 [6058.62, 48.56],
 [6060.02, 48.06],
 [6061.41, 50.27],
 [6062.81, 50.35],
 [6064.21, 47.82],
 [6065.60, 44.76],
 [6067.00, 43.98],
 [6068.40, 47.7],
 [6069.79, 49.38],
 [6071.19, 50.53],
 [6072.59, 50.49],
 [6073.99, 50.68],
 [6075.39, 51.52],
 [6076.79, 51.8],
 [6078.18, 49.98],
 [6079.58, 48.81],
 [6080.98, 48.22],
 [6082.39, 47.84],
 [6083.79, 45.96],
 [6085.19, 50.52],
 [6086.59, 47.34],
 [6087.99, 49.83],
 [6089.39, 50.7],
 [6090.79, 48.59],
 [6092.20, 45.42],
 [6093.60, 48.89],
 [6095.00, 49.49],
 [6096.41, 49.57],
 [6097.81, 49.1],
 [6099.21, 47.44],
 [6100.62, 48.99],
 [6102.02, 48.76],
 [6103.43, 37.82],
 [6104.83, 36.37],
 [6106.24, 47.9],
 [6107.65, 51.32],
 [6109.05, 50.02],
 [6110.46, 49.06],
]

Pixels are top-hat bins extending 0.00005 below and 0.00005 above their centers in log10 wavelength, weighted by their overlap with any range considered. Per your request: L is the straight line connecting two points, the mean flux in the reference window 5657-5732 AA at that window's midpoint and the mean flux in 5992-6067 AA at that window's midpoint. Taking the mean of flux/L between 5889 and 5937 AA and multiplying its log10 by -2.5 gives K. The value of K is 0.264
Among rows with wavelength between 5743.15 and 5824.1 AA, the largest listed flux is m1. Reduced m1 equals 51.35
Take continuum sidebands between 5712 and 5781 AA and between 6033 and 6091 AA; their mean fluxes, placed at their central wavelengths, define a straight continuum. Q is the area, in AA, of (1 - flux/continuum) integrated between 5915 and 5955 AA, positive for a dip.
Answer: 2.9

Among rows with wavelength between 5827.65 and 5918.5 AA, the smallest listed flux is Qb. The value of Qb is 13.17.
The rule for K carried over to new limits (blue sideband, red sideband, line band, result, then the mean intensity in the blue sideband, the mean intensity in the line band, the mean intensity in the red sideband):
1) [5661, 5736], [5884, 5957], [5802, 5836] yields -0.19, 41.9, 47.2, 37.6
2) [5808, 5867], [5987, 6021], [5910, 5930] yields 0.08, 45.9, 42.6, 45.9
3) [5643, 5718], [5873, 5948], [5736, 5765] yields -0.14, 41.3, 45.5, 37.3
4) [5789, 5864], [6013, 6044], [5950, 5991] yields 0.04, 46.2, 44.7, 46.6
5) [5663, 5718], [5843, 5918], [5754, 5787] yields -0.14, 41.5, 45.1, 37.4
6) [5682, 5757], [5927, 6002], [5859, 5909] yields 0.28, 42.9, 34.2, 44.9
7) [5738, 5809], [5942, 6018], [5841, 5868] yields 0.03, 45.6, 44.4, 45.2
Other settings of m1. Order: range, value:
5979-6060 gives 50.73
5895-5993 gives 48.02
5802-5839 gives 50.21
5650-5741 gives 45.74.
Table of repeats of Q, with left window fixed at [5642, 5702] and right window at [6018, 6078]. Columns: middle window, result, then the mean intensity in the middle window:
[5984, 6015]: 1.07 AA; 45.6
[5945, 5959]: 0.53 AA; 44.6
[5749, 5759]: -0.68 AA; 45.8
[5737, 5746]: -0.50 AA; 45.1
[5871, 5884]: 0.91 AA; 41.9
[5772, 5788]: -0.06 AA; 43.5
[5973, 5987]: 0.91 AA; 43.9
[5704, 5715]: 0.53 AA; 40.1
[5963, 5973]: 0.19 AA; 45.8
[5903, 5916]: 1.52 AA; 40.4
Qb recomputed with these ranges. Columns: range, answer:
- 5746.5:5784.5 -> 41.19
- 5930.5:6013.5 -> 41.45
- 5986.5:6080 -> 42.37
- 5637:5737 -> 35.95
